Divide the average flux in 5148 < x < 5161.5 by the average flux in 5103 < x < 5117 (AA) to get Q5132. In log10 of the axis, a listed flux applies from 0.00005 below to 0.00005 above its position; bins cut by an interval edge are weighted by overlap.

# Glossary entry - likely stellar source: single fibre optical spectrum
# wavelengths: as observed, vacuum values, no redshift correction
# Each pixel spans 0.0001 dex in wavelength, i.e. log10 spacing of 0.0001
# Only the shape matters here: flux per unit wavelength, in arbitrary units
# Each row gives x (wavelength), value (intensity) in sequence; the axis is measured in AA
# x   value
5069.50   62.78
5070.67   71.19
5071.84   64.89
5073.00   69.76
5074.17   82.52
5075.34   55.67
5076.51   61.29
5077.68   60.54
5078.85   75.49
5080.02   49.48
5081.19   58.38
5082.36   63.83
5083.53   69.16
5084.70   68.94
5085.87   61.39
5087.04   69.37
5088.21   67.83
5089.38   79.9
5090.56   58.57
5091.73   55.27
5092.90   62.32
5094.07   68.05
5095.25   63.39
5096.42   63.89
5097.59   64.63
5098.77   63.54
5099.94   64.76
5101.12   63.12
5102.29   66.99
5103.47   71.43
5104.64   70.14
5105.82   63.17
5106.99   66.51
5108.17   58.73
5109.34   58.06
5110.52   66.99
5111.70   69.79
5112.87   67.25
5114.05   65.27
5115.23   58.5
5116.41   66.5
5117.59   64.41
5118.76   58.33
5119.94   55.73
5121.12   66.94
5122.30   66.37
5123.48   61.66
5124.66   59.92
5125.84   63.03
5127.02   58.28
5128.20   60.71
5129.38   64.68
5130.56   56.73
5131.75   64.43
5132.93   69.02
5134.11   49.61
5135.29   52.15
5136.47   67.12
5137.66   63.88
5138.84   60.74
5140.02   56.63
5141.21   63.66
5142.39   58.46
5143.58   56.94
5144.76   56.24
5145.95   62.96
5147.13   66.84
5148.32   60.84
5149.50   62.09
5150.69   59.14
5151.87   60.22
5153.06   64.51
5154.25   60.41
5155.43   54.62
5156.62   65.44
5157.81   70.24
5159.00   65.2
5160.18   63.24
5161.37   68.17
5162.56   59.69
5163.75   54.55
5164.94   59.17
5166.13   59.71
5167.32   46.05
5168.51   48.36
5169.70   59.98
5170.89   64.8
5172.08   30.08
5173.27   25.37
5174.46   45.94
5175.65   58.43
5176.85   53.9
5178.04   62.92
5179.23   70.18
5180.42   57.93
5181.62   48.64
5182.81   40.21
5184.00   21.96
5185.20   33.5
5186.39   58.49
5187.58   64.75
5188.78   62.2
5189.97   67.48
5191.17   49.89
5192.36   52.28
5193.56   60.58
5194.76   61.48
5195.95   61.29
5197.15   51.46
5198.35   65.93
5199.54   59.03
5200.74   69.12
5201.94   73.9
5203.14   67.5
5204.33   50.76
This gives 1.0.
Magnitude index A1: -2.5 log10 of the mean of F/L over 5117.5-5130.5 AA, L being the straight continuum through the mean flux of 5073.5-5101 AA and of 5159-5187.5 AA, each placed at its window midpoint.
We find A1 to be -0.039 mag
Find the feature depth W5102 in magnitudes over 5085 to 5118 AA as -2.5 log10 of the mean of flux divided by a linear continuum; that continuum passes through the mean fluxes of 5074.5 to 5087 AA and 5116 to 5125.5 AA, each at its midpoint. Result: -0.038 mag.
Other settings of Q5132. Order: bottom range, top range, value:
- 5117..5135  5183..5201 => 0.90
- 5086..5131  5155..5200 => 0.87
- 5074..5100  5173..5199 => 0.83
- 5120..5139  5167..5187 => 0.79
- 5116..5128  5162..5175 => 0.81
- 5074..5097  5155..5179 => 0.87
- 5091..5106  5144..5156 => 0.94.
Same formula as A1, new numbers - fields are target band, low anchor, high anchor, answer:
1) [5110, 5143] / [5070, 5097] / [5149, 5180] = -0.02 mag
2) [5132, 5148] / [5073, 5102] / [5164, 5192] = -0.06 mag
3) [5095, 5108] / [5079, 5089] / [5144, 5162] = -0.02 mag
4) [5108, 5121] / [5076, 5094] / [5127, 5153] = -0.01 mag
